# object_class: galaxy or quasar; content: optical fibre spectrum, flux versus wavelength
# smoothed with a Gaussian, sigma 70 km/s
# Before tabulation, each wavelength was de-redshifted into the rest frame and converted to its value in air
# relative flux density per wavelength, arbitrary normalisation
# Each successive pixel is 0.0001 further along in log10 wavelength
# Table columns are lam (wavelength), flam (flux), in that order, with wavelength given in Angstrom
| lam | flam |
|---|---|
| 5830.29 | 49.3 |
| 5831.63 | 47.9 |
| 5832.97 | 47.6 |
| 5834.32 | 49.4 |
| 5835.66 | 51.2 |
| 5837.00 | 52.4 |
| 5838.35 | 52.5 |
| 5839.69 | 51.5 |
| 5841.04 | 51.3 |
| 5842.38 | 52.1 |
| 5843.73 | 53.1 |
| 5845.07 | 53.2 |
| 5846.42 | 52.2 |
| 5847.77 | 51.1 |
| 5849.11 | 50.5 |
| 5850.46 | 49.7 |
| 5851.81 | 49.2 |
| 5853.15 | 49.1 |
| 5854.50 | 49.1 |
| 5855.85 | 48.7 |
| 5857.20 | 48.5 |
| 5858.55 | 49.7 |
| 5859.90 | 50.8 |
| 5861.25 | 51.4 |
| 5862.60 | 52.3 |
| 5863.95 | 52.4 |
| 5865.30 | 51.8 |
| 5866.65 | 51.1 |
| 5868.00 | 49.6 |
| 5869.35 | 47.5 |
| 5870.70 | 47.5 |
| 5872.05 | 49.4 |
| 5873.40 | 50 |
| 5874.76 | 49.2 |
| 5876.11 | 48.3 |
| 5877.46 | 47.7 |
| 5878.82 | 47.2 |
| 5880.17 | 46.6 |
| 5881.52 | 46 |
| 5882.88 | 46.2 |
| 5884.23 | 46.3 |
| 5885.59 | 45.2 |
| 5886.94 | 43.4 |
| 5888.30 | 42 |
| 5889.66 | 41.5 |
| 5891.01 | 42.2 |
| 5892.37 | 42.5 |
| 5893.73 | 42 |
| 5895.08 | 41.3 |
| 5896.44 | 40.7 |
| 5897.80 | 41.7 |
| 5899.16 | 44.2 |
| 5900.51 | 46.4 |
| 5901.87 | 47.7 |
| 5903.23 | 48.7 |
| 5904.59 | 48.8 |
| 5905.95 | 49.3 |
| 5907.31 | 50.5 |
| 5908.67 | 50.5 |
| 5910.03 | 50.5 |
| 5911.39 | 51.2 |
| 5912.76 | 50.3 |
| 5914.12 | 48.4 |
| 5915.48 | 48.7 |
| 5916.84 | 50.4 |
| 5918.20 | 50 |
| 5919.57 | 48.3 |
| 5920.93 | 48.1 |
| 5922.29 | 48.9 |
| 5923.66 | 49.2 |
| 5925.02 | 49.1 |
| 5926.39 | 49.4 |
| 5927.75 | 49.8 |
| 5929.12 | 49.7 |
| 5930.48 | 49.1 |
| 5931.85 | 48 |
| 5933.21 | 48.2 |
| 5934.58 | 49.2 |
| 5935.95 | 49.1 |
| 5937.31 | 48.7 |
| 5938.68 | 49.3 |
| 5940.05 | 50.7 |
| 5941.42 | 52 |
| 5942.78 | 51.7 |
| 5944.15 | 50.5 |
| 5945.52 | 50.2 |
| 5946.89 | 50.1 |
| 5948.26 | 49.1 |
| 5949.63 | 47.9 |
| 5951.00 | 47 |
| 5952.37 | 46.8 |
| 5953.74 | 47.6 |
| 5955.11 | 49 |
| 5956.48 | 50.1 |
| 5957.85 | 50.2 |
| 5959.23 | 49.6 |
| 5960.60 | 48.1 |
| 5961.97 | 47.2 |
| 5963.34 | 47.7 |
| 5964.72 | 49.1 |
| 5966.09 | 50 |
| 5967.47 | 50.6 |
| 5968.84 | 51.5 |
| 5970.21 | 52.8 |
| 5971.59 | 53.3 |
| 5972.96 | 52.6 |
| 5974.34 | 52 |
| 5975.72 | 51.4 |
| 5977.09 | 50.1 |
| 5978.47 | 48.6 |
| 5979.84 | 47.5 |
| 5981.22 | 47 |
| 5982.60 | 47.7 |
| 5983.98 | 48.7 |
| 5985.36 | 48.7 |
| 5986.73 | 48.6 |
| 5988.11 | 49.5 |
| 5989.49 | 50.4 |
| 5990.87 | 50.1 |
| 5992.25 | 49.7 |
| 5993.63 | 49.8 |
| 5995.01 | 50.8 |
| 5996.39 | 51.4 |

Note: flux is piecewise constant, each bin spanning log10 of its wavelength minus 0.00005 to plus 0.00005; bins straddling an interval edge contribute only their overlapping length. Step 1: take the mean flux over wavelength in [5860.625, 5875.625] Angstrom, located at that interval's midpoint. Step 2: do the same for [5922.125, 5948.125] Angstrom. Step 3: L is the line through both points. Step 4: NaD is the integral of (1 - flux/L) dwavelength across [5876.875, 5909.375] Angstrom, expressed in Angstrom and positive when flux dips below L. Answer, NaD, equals 3.0 Angstrom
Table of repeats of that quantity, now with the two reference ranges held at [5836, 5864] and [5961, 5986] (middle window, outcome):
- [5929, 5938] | 0.2 Angstrom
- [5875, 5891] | 1.6 Angstrom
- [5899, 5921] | 0.6 Angstrom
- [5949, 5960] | 0.3 Angstrom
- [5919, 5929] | 0.2 Angstrom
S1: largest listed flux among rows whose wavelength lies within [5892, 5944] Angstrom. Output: 52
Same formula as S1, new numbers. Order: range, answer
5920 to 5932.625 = 49.8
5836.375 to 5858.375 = 53.2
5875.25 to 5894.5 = 48.3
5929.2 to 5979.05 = 53.3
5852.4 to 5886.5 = 52.4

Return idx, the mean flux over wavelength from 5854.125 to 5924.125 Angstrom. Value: 47.7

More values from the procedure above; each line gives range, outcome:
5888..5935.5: 47.4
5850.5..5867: 50.3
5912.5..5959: 49.3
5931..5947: 49.8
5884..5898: 42.5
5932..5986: 49.5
